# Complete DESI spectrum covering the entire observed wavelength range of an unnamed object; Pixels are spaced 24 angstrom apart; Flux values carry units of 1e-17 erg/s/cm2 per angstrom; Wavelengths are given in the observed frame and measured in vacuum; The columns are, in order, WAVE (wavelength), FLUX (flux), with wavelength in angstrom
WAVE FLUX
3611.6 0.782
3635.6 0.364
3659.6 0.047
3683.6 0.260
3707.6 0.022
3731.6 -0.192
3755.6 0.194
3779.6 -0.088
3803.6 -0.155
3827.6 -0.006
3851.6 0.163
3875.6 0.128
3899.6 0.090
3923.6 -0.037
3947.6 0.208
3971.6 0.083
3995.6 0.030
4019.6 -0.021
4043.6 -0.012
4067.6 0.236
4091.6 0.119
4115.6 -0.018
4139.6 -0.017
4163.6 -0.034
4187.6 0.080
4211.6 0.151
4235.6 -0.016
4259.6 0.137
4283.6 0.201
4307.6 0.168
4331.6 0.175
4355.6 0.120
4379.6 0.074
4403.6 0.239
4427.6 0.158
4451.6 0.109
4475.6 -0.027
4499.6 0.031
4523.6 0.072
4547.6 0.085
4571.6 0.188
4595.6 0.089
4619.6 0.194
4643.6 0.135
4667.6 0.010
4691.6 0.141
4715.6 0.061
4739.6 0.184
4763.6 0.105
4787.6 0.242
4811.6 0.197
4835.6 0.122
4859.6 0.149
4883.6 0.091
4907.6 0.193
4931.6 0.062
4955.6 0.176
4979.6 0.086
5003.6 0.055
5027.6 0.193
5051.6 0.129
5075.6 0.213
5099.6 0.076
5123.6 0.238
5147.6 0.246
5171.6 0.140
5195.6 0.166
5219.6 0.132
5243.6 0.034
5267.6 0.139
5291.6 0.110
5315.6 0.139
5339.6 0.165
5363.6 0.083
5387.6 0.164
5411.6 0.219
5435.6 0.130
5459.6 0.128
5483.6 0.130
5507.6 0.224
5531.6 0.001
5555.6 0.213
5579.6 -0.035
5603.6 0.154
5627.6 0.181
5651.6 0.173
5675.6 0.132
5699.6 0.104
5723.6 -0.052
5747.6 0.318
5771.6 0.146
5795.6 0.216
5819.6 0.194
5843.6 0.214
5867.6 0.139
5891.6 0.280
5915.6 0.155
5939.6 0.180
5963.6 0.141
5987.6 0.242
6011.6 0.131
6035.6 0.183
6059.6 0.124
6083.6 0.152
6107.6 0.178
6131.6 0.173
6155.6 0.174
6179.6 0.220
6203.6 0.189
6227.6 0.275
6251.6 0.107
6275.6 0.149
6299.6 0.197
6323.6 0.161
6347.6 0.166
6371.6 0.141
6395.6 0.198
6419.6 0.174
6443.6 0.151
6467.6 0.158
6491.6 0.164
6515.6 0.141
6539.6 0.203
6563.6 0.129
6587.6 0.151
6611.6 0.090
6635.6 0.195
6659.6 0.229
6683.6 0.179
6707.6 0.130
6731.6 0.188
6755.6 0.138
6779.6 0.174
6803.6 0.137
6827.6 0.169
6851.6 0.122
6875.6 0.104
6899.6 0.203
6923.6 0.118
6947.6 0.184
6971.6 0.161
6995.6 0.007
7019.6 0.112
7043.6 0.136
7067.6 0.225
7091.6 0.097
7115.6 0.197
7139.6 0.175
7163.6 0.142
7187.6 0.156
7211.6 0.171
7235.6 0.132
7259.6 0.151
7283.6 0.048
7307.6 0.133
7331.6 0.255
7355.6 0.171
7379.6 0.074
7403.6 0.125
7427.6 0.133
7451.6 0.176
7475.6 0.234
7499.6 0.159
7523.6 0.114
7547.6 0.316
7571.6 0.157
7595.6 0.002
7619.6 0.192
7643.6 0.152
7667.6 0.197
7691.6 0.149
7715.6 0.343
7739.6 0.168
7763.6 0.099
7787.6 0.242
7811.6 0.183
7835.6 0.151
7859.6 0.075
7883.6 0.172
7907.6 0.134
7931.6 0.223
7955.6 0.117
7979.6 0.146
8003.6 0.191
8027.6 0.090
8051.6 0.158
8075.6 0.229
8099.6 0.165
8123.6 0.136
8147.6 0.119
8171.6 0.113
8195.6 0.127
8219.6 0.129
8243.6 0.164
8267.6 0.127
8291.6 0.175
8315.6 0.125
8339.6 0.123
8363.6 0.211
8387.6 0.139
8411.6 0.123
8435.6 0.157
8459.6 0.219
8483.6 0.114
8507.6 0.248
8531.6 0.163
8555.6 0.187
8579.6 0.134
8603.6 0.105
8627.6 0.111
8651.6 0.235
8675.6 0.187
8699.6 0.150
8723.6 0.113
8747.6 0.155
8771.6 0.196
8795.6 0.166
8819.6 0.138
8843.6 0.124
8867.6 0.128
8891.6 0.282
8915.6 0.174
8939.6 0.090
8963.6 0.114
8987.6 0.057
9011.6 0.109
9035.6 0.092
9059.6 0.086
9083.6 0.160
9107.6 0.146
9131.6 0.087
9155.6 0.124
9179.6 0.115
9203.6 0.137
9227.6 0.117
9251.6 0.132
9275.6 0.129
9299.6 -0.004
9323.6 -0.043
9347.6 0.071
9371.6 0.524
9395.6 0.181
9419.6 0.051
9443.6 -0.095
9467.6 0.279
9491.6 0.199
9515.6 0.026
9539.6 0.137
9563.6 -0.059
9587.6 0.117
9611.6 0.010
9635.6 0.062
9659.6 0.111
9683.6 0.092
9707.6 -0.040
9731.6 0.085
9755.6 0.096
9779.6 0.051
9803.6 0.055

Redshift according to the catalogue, 0.149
